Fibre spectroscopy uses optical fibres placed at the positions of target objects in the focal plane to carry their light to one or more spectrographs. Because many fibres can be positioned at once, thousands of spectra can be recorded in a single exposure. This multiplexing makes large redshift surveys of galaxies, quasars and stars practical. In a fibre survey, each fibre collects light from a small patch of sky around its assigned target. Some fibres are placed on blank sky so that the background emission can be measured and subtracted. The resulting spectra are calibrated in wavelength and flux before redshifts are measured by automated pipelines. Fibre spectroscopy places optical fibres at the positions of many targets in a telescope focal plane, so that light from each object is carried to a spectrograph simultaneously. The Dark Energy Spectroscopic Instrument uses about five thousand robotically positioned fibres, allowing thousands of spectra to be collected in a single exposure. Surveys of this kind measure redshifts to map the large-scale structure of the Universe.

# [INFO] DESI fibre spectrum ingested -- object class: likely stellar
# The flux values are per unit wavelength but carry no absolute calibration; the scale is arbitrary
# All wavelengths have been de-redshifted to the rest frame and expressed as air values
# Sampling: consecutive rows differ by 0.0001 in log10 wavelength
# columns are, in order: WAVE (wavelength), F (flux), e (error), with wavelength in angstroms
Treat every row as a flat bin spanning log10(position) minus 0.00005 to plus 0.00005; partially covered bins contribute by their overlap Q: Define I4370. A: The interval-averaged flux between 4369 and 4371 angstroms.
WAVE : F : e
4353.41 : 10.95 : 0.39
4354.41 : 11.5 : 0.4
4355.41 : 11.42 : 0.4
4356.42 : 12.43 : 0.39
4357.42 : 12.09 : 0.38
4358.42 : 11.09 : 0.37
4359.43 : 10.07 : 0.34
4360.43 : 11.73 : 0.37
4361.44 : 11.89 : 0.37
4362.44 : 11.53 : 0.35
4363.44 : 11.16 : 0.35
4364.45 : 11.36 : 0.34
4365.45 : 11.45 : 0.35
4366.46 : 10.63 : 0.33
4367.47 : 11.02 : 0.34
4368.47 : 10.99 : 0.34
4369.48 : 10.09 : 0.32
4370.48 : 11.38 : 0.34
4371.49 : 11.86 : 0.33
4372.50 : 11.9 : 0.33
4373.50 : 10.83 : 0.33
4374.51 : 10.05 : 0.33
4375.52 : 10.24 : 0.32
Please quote 10.8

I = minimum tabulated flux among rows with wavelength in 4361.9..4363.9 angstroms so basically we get 11.16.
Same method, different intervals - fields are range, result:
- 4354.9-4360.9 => 10.07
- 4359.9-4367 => 10.63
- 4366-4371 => 10.09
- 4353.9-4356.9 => 11.42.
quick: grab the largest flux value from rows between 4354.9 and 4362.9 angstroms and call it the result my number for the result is 12.43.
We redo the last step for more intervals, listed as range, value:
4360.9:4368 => 11.89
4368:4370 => 10.99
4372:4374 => 11.9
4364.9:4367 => 11.45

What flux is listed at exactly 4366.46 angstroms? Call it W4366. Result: 10.63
